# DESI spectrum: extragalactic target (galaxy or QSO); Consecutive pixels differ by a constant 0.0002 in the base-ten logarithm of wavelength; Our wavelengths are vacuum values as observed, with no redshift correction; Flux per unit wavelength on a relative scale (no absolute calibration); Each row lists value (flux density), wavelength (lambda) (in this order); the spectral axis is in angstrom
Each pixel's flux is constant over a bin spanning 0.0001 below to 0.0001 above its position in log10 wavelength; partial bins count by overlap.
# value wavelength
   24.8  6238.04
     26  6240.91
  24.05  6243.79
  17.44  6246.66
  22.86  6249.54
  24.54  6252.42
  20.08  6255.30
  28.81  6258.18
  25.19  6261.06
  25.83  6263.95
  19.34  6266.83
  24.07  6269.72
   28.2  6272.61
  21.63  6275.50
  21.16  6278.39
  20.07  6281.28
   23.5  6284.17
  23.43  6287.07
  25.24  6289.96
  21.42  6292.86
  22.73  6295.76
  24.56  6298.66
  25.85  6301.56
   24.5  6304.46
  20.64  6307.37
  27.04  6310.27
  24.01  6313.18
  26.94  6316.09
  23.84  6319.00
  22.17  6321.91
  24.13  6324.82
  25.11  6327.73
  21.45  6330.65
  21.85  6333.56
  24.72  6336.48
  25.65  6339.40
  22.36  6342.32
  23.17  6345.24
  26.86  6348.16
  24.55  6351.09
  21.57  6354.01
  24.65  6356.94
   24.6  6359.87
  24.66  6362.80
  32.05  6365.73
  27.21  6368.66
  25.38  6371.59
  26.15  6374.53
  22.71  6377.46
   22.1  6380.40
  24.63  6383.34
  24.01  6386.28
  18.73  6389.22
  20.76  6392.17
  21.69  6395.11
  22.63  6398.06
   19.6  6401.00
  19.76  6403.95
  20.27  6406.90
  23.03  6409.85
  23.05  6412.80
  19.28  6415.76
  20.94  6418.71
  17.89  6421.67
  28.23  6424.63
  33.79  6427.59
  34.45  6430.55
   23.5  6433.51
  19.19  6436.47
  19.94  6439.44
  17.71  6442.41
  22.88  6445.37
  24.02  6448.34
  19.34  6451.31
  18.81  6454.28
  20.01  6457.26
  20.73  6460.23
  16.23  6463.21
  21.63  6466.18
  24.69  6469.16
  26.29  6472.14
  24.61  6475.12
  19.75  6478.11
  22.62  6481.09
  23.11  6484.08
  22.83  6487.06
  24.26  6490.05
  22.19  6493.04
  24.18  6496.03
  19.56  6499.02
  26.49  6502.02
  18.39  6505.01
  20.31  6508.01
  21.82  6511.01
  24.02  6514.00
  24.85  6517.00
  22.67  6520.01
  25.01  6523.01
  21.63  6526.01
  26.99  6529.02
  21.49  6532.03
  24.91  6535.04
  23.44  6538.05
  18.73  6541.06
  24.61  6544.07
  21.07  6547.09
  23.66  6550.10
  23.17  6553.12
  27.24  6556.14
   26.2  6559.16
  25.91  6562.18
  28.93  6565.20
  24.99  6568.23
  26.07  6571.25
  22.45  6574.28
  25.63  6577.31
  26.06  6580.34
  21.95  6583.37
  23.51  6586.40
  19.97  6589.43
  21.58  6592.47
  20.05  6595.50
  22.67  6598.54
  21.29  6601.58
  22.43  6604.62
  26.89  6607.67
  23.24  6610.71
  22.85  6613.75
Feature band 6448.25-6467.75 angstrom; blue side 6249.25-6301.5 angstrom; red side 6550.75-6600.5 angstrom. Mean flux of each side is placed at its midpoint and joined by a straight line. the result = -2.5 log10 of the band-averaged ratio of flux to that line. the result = 0.201 mag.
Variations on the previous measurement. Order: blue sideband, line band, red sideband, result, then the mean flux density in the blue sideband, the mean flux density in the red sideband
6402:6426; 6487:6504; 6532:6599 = -0.02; 21.5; 23.7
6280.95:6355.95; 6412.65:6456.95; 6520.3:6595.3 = 0.05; 23.8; 23.9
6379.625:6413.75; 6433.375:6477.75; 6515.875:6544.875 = 0.06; 21.7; 23.4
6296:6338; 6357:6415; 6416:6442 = 0.04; 24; 24.2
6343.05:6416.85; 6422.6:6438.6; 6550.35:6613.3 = -0.16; 23.3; 24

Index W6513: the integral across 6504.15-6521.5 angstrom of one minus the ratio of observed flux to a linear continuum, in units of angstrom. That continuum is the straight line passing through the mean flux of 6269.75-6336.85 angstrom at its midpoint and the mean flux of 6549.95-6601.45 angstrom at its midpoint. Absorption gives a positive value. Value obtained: 1.3 angstrom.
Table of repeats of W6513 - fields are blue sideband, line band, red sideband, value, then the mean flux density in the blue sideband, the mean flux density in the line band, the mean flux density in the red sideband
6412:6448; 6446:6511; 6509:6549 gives 3.82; 23.4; 21.9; 23.1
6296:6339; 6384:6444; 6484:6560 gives 2.99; 24.1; 22.5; 23.2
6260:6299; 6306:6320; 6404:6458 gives -0.88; 23.3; 24.5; 22.5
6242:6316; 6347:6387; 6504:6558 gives -2.95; 23.5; 25.1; 23.1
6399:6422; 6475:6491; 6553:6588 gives 0.05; 20.7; 22.7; 25.2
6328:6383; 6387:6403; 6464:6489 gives 2.16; 24.6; 20.8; 23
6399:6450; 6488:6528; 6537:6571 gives 1.81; 22.8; 22.8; 24.4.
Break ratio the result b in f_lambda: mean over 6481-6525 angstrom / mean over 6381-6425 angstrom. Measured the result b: 1.1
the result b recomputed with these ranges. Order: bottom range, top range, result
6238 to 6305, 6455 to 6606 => 0.98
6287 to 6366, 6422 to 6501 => 0.94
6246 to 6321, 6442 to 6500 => 0.93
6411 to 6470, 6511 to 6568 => 1.08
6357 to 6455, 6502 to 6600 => 1.01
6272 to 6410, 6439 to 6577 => 0.97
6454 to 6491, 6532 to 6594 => 1.09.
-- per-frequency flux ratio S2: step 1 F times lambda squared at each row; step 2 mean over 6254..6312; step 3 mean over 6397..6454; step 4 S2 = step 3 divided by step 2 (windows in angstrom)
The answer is 1.00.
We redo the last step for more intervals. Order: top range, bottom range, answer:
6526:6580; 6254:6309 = 1.13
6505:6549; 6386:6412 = 1.13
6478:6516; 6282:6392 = 0.98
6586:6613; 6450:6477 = 1.09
